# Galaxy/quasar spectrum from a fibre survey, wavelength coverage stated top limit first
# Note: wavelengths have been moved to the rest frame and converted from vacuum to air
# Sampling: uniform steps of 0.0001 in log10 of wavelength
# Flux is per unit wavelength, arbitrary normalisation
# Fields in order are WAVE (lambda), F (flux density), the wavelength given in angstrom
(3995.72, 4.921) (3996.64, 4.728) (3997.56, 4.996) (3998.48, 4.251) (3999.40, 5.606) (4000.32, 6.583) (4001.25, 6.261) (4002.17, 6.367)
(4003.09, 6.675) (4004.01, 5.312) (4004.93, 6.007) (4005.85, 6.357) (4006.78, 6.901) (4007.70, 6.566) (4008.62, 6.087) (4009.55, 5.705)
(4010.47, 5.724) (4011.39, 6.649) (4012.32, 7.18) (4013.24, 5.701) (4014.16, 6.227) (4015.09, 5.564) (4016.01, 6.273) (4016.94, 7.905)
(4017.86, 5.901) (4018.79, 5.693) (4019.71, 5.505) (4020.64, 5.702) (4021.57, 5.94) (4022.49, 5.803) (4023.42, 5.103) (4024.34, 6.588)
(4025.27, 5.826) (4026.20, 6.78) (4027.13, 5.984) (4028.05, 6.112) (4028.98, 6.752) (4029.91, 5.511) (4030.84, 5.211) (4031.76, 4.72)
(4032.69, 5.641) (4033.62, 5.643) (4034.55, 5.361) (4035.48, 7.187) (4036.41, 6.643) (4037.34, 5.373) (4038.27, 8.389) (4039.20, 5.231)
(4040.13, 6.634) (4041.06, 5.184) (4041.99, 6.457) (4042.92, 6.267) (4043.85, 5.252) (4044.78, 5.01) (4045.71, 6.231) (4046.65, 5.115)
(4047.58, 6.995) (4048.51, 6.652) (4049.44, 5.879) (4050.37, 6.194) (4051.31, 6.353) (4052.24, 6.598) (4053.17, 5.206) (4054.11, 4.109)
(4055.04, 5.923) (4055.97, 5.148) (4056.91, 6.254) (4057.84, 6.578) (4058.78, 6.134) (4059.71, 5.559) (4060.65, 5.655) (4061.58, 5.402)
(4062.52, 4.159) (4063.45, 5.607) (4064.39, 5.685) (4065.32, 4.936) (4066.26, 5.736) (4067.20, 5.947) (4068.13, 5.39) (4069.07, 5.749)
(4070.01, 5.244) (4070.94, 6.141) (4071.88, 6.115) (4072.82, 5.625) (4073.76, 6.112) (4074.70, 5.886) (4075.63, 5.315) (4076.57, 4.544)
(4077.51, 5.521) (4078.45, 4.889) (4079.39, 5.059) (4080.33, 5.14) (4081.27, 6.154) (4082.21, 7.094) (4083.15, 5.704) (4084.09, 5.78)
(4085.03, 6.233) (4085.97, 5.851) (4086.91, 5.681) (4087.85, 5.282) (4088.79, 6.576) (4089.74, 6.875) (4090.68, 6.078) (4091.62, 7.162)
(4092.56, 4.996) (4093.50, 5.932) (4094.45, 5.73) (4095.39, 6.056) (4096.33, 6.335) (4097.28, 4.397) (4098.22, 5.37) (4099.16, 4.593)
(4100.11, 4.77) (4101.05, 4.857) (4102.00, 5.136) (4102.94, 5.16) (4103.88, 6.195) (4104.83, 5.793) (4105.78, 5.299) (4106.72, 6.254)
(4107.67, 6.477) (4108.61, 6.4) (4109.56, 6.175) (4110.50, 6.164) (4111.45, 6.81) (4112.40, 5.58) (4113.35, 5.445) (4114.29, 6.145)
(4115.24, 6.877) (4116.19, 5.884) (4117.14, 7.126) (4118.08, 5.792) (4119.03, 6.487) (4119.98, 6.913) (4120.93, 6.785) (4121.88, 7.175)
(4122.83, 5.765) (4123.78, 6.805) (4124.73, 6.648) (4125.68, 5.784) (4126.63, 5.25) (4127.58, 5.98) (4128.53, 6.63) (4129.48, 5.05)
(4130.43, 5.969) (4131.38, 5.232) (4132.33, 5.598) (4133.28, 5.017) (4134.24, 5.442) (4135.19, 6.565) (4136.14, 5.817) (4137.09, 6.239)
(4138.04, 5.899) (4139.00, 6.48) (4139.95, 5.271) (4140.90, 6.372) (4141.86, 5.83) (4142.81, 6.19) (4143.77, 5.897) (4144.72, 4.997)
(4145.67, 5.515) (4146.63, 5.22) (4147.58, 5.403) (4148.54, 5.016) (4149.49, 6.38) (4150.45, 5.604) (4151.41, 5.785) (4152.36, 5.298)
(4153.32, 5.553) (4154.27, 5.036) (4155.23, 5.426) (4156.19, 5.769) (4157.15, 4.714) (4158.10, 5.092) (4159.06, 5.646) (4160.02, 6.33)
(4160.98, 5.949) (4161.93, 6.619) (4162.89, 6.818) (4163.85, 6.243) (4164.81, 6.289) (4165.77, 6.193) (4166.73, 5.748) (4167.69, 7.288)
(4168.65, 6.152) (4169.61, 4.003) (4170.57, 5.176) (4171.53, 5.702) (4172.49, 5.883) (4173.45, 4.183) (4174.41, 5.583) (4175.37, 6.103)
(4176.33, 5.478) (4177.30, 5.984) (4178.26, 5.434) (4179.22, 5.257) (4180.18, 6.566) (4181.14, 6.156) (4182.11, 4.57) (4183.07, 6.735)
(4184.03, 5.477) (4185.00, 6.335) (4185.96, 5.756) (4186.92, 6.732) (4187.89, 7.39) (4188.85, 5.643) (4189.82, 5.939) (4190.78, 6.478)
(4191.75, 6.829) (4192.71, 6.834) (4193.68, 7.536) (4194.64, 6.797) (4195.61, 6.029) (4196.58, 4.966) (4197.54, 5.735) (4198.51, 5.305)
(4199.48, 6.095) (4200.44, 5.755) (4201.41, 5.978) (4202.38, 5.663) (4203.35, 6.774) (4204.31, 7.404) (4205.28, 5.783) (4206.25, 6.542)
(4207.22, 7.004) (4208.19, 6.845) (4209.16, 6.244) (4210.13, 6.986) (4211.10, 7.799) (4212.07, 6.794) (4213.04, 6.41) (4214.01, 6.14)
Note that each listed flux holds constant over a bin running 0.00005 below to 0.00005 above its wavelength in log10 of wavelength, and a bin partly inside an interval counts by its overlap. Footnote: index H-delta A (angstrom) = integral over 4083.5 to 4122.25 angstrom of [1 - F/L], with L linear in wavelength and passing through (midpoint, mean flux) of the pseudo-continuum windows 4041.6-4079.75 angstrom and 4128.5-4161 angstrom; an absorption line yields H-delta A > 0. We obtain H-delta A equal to -2.1 angstrom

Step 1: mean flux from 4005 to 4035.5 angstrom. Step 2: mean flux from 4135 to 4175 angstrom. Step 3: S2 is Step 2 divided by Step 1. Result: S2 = 1.0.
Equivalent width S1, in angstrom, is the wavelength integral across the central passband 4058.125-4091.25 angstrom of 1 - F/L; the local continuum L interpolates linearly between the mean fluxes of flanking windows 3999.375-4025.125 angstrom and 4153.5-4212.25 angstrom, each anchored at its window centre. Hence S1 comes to 2.3 angstrom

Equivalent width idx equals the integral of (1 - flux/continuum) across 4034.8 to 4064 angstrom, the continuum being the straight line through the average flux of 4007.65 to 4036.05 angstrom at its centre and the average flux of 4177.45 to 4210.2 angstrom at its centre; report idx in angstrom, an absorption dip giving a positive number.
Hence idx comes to 0.6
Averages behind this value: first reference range 6.01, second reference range 6.21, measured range 5.91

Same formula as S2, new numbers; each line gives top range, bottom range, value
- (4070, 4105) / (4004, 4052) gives 0.94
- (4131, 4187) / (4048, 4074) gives 1.00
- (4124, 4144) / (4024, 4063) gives 1.00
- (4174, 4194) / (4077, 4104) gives 1.08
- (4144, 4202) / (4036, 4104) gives 1.02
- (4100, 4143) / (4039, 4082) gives 1.06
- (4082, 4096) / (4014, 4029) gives 1.00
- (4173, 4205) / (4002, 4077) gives 1.02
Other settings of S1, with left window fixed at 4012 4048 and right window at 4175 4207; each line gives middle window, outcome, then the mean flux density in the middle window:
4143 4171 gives 1.8 angstrom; 5.7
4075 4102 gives 1.9 angstrom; 5.63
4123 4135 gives 0.6 angstrom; 5.8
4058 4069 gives 0.9 angstrom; 5.51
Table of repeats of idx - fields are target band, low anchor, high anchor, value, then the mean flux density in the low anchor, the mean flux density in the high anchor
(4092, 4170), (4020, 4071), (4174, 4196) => 2.4 angstrom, 5.83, 6.16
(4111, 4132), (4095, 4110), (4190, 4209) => -1.7 angstrom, 5.58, 6.33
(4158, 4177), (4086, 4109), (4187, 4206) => 0.8 angstrom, 5.73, 6.27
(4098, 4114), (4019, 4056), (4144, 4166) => 0.3 angstrom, 5.91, 5.69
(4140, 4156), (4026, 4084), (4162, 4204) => 1.0 angstrom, 5.79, 6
